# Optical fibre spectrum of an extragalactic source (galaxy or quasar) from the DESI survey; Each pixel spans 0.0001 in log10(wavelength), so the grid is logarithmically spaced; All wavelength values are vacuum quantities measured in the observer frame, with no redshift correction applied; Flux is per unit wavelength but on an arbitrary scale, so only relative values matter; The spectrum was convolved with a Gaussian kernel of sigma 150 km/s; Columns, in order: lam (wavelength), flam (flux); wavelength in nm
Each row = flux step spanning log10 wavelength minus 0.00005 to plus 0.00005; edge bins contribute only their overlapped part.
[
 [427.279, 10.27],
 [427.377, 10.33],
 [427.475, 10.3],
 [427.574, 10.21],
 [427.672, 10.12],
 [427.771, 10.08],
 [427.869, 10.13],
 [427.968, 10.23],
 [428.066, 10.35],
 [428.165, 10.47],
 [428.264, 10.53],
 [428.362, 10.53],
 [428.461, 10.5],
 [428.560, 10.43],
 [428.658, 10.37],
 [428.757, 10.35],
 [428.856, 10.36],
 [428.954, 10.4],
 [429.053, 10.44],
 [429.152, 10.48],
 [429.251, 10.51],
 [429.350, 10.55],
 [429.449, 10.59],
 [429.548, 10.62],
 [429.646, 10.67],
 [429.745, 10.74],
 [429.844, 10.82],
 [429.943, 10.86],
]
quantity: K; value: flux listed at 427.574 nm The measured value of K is 10.21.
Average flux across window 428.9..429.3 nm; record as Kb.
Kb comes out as 10.5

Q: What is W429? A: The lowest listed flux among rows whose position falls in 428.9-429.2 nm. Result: 10.4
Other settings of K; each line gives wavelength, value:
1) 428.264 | 10.53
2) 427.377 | 10.33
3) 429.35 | 10.55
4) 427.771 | 10.08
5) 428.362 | 10.53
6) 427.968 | 10.23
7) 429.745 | 10.74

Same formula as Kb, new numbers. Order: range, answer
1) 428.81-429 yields 10.4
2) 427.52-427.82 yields 10.1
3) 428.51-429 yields 10.4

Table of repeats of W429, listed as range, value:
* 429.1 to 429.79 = 10.48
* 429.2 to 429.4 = 10.51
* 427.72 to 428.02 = 10.08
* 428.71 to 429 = 10.35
